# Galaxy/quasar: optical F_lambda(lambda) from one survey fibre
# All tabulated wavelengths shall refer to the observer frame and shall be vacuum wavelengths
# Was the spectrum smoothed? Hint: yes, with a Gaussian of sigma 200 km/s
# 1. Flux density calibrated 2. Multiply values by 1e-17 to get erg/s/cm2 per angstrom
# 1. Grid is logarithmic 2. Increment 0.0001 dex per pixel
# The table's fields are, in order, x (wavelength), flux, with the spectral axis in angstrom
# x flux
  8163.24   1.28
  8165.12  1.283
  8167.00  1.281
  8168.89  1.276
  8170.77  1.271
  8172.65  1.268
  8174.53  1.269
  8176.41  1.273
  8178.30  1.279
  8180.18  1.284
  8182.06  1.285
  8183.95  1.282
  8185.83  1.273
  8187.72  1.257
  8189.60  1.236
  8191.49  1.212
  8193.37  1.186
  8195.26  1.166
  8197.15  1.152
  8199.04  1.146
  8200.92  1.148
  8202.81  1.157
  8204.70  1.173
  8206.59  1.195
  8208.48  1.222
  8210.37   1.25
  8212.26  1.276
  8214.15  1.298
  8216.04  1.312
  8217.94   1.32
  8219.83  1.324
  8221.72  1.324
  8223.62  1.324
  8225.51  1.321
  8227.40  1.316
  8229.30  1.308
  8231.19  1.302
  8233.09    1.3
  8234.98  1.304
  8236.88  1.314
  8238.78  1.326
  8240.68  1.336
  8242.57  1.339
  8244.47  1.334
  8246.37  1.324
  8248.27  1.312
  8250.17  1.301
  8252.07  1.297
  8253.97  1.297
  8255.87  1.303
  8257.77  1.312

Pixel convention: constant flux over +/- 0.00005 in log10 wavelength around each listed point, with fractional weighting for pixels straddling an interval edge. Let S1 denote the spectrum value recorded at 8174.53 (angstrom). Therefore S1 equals 1.269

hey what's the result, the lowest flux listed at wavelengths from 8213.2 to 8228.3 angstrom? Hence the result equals 1.298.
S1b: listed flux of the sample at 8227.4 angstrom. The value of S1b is 1.316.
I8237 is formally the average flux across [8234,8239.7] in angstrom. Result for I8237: 1.31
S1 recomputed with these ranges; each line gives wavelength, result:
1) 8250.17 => 1.301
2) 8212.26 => 1.276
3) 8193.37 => 1.186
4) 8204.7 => 1.173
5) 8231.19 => 1.302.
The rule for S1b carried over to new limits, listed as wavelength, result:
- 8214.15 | 1.298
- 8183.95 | 1.282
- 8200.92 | 1.148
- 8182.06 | 1.285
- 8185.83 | 1.273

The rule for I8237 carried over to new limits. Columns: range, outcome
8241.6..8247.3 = 1.33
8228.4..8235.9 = 1.3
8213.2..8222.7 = 1.31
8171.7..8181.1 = 1.27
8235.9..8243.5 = 1.33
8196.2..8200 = 1.15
